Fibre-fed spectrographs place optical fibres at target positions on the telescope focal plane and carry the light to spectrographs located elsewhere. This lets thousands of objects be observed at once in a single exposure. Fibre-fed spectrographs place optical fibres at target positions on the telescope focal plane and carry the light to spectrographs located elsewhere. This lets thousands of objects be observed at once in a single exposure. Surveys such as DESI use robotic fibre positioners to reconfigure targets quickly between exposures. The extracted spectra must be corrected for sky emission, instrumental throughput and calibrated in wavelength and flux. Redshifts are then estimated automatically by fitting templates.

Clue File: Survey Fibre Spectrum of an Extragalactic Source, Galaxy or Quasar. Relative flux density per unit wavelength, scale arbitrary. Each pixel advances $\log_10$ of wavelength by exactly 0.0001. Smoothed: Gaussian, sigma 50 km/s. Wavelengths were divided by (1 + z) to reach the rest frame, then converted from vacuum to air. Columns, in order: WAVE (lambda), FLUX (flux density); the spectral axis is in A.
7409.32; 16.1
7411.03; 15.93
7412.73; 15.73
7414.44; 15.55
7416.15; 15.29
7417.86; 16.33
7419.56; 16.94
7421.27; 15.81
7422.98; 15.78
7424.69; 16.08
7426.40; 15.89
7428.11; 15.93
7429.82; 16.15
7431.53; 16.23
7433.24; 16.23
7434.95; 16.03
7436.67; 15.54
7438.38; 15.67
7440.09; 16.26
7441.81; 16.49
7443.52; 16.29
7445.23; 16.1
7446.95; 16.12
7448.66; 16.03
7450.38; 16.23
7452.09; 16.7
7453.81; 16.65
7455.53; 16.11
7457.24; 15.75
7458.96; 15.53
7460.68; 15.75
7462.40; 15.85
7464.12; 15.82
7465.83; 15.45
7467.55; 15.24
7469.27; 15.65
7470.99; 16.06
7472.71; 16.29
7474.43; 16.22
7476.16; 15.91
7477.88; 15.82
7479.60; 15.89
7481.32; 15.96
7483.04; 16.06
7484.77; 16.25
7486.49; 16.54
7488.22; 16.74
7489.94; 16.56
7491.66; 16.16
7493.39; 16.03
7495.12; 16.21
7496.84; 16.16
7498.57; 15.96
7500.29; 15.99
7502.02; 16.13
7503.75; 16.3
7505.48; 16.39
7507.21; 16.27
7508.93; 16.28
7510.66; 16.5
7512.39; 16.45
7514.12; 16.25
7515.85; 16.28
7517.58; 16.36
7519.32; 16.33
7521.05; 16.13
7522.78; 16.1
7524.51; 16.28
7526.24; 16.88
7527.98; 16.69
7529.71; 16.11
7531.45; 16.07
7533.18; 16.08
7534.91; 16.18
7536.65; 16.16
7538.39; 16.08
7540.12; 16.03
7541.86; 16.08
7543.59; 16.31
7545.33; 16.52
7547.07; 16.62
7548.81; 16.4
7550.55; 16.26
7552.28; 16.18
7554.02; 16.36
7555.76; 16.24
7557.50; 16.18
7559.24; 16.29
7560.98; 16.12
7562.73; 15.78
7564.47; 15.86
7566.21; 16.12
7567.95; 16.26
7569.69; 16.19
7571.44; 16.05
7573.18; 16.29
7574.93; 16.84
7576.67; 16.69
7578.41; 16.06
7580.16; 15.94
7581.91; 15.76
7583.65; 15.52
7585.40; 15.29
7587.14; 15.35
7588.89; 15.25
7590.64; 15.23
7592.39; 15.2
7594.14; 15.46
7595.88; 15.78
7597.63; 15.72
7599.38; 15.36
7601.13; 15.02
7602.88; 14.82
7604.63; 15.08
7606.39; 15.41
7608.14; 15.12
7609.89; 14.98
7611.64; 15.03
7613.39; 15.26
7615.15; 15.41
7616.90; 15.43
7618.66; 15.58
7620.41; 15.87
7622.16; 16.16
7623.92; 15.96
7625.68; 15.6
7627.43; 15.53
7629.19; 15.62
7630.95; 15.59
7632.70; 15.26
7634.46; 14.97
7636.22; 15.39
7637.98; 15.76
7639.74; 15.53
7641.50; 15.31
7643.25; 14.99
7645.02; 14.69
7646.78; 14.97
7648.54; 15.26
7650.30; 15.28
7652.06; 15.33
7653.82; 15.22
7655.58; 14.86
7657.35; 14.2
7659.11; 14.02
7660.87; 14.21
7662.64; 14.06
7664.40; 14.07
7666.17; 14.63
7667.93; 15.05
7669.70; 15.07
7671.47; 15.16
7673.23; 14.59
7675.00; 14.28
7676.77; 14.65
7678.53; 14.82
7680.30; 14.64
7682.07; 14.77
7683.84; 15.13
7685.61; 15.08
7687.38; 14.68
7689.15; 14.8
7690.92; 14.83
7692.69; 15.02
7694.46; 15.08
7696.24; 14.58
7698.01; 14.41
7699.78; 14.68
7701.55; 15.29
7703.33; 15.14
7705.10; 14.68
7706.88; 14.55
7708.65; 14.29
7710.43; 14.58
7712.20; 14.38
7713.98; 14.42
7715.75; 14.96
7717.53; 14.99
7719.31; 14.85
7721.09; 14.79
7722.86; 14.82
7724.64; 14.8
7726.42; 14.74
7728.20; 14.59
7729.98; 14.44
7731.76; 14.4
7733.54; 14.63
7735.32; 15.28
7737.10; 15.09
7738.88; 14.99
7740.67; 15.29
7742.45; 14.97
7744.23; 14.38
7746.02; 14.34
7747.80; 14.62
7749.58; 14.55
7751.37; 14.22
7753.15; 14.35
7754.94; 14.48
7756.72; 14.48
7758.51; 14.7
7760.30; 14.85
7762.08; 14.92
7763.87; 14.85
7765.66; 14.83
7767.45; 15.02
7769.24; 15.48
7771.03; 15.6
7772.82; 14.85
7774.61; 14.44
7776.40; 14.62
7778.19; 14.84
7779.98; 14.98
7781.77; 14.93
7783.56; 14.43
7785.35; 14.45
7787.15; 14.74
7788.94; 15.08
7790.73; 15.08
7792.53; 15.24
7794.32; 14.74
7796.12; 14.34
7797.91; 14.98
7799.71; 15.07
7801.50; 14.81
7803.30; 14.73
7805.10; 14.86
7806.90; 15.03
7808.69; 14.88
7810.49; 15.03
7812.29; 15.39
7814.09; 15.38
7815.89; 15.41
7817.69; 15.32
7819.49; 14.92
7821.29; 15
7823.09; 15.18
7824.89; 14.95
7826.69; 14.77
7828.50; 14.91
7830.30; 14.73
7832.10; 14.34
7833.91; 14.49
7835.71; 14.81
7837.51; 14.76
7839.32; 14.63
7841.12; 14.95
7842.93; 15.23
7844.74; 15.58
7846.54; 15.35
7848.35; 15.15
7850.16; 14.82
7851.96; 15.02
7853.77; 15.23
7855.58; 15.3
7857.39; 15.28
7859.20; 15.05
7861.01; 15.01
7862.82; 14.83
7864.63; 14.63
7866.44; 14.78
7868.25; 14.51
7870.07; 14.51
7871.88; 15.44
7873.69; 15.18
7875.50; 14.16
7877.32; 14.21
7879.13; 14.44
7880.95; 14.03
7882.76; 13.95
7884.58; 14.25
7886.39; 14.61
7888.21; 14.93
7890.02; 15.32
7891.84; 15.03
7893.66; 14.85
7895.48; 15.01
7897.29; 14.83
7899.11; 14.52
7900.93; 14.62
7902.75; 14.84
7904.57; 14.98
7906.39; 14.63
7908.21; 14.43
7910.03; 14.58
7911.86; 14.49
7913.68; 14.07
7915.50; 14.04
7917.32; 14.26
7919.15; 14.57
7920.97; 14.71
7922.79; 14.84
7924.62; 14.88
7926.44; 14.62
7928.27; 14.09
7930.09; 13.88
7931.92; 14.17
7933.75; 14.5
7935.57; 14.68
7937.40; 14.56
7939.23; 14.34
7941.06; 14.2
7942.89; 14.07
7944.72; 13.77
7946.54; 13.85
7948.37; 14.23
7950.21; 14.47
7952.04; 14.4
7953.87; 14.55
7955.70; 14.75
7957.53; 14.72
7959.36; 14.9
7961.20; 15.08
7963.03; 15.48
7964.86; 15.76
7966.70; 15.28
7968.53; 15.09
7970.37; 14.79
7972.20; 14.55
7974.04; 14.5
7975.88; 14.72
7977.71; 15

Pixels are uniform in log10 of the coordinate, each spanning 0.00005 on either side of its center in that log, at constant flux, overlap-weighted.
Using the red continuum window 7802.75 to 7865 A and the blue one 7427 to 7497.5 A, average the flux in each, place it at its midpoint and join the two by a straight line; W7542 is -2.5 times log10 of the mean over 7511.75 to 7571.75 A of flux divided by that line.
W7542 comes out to -0.03 mag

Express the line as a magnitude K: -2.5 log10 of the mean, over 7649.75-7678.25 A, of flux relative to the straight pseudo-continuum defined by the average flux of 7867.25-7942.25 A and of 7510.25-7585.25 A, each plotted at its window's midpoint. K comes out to 0.07 mag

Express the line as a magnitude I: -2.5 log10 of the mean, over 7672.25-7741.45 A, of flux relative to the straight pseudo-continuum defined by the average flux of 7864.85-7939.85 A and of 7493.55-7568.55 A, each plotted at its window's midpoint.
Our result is 0.05 mag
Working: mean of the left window 16.2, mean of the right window 14.6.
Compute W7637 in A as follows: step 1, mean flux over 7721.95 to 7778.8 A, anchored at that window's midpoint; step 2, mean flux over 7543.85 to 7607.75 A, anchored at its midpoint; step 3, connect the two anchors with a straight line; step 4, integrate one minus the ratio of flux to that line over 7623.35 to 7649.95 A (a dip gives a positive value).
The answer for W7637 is 0.2 A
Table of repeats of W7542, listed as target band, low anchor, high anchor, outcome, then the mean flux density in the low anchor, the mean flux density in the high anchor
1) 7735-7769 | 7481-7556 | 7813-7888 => 0.04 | 16.3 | 14.9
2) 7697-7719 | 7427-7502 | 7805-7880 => 0.05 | 16.1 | 14.9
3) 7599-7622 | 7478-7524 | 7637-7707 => 0.00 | 16.2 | 14.8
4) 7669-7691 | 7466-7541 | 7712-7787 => 0.03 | 16.2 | 14.8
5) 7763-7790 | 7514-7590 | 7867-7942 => 0.02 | 16.1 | 14.6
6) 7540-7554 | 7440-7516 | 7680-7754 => -0.04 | 16.1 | 14.7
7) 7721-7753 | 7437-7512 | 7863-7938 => 0.03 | 16.1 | 14.6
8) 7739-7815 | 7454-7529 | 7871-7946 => 0.01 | 16.1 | 14.5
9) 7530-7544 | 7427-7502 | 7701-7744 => -0.03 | 16.1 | 14.8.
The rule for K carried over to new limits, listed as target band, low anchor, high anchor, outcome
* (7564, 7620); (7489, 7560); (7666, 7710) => 0.004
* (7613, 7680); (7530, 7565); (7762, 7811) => 0.040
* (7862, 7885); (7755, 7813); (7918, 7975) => 0.014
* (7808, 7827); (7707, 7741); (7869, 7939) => -0.035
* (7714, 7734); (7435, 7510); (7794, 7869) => 0.042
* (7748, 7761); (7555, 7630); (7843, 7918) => 0.047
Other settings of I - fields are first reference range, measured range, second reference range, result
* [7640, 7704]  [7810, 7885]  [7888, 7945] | -0.019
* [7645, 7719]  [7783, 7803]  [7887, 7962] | -0.012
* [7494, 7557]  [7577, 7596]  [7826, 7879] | 0.031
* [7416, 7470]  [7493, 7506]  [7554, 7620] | -0.018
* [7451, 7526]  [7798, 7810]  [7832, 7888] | 0.007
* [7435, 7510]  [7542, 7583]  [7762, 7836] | -0.032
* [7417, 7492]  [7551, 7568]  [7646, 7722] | -0.046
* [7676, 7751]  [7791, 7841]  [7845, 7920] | -0.013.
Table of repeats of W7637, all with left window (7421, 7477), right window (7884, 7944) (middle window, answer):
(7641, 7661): 0.6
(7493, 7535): -1.2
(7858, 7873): -0.2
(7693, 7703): 0.3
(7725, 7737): 0.3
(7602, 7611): 0.2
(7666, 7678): 0.4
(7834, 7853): -0.3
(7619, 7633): -0.2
